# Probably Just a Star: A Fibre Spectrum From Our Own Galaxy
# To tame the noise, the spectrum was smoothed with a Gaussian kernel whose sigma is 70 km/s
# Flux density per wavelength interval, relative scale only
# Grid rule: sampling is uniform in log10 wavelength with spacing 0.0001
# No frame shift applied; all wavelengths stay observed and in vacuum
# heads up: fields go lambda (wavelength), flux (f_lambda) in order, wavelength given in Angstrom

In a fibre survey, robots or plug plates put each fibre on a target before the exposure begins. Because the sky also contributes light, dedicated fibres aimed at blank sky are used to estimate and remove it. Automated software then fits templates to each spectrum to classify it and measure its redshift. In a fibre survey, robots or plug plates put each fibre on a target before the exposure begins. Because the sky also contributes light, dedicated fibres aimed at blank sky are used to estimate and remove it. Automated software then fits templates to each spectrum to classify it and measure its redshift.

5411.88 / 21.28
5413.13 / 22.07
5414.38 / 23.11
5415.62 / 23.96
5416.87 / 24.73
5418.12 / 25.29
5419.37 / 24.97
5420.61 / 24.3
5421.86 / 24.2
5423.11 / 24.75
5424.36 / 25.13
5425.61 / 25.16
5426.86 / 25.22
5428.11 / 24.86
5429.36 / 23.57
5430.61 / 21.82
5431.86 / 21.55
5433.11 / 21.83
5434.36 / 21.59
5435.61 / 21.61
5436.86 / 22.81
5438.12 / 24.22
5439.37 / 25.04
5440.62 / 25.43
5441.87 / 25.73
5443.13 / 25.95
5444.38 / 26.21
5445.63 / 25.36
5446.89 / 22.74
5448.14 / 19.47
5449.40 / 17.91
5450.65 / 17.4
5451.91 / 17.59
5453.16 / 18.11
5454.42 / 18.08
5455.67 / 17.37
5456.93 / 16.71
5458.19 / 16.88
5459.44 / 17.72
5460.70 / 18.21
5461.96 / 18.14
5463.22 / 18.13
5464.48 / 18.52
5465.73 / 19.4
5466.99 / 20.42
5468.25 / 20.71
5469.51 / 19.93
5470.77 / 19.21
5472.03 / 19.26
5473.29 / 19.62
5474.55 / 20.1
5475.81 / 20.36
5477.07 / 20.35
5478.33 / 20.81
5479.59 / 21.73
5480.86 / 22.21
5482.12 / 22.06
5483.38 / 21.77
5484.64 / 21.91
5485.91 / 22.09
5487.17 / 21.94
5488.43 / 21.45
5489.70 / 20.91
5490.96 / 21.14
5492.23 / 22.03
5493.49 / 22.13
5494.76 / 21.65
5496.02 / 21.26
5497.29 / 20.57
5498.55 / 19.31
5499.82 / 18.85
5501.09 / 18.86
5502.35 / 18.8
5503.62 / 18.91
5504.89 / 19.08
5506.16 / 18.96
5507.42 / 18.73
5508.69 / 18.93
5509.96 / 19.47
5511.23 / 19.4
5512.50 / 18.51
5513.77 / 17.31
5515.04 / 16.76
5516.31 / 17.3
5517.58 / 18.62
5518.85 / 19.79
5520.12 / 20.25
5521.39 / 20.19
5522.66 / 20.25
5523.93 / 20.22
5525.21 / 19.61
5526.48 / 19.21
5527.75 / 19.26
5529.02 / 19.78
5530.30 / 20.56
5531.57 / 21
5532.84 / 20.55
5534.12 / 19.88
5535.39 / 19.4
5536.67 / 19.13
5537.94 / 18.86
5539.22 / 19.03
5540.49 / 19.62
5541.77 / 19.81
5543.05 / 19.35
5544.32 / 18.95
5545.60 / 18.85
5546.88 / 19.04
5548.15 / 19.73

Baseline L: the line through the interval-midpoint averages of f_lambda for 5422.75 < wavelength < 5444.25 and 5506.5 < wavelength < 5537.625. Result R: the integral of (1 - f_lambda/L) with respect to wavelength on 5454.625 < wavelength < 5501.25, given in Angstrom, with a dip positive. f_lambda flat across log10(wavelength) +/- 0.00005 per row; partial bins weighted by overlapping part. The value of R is 3.2 Angstrom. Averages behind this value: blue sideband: 23.9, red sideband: 19.3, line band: 20.1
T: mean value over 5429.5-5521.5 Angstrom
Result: 20.4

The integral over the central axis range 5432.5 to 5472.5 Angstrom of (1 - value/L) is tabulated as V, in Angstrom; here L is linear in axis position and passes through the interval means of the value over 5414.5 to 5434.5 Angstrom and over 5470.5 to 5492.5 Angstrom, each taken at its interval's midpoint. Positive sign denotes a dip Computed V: 3.59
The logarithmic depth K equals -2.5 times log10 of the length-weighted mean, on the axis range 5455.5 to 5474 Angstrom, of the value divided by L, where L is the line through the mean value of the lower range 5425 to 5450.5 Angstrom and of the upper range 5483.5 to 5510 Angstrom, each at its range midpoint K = 0.17 mag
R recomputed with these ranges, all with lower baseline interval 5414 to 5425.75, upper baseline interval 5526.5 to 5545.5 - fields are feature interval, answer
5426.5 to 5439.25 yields 0.6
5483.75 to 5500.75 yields 0.3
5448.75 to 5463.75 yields 3.5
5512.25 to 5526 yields 0.9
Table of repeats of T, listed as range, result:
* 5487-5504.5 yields 20.5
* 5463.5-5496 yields 20.9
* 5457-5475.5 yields 19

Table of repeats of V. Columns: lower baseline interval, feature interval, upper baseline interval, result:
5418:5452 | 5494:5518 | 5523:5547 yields 1.9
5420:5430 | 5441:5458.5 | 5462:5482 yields 1.4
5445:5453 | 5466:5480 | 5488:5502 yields 0.1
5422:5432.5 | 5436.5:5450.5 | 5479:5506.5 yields -0.2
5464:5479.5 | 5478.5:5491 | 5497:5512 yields -1.3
